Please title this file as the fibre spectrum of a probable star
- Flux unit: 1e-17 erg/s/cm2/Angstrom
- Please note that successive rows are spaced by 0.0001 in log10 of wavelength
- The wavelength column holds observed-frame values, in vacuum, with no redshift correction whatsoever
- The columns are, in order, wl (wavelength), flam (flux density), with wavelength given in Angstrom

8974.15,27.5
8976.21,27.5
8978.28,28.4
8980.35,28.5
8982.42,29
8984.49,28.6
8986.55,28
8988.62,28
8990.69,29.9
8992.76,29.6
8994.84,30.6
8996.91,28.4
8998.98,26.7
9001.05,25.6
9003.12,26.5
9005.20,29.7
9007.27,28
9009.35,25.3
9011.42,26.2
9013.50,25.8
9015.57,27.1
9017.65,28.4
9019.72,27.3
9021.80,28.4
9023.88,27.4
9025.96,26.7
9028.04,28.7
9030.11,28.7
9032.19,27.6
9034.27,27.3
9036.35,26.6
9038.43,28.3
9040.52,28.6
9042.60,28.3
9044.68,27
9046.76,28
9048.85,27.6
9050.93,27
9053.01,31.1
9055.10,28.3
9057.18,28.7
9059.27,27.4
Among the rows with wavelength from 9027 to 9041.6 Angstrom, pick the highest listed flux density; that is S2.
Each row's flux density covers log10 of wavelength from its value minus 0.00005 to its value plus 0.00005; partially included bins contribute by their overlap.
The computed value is 28.7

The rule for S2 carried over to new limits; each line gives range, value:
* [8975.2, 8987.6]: 29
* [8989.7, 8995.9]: 30.6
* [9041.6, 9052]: 28.3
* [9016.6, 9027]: 28.4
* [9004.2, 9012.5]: 29.7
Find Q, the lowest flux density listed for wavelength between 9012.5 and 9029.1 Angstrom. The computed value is 25.8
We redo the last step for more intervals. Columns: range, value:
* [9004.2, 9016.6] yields 25.3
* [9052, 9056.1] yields 28.3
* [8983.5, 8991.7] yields 28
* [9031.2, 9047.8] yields 26.6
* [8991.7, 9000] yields 26.7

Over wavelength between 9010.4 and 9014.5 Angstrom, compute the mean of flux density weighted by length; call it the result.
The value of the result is 26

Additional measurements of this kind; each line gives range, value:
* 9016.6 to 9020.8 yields 27.9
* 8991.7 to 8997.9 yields 29.5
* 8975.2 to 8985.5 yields 28.4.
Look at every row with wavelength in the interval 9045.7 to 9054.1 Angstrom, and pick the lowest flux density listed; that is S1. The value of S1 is 27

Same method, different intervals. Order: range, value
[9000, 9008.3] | 25.6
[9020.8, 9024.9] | 27.4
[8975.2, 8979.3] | 27.5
